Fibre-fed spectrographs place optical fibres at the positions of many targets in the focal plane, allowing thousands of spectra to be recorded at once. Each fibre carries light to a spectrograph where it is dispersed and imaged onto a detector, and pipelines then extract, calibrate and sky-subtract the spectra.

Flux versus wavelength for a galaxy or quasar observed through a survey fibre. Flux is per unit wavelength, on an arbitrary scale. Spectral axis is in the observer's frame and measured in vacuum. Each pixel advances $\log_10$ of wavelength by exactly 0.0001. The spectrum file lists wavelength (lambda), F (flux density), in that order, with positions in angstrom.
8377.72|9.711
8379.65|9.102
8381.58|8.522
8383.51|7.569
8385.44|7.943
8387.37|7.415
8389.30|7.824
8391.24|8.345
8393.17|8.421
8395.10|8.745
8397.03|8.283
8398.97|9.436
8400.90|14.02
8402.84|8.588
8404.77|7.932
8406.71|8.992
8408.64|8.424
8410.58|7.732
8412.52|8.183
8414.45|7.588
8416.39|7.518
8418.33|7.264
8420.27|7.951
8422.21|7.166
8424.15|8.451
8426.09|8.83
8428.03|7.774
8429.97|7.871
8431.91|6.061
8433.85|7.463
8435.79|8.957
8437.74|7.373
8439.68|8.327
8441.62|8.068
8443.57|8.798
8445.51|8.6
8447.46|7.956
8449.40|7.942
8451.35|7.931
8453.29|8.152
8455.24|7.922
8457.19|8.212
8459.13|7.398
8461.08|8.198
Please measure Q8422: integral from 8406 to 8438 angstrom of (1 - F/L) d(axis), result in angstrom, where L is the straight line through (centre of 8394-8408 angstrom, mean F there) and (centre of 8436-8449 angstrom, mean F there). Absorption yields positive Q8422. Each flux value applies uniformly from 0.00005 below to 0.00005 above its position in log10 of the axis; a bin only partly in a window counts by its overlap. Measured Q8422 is 3.4 angstrom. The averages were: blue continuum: 9.4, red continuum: 8.22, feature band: 7.86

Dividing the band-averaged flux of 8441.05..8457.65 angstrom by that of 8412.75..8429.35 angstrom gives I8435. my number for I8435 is 1.04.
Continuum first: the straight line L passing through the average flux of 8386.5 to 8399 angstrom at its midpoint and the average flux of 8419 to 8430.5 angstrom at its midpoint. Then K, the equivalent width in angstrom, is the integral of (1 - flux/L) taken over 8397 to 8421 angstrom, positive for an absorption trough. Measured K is -1.4 angstrom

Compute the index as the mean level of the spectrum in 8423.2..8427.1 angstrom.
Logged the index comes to 8.63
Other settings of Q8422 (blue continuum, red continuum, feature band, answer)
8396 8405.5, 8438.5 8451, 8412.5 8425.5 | 1.9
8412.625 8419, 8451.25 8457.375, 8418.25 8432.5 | -0.1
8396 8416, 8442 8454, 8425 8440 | 1.2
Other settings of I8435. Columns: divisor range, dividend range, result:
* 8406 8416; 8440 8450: 1.02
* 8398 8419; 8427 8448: 0.91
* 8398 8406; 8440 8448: 0.84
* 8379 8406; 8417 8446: 0.91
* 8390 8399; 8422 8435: 0.90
